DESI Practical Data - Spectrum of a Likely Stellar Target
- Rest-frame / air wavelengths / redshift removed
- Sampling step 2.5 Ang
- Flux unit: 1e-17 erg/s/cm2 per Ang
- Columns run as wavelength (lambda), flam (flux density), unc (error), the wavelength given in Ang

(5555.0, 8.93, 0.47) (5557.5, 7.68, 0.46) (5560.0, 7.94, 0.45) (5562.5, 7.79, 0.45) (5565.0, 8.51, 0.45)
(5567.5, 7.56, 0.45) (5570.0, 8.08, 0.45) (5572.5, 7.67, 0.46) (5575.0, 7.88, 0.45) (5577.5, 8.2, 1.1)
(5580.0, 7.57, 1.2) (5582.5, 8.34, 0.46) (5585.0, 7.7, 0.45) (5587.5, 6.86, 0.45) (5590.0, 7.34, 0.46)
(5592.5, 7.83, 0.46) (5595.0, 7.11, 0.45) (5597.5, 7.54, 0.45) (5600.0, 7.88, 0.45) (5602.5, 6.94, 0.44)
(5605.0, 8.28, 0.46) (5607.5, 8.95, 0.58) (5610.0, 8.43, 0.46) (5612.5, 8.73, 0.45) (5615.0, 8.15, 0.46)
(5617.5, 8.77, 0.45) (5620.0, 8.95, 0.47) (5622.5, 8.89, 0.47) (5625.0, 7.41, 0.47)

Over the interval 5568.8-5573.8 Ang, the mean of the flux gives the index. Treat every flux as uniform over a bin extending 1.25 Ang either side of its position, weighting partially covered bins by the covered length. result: 7.87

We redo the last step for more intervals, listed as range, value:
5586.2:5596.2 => 7.29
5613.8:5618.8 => 8.47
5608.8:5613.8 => 8.58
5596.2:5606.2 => 7.65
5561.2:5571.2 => 7.98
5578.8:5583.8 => 7.96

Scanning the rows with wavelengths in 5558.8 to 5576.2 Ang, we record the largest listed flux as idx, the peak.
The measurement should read 8.51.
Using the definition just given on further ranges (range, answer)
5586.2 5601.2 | 7.88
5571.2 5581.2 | 8.2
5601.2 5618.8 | 8.95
